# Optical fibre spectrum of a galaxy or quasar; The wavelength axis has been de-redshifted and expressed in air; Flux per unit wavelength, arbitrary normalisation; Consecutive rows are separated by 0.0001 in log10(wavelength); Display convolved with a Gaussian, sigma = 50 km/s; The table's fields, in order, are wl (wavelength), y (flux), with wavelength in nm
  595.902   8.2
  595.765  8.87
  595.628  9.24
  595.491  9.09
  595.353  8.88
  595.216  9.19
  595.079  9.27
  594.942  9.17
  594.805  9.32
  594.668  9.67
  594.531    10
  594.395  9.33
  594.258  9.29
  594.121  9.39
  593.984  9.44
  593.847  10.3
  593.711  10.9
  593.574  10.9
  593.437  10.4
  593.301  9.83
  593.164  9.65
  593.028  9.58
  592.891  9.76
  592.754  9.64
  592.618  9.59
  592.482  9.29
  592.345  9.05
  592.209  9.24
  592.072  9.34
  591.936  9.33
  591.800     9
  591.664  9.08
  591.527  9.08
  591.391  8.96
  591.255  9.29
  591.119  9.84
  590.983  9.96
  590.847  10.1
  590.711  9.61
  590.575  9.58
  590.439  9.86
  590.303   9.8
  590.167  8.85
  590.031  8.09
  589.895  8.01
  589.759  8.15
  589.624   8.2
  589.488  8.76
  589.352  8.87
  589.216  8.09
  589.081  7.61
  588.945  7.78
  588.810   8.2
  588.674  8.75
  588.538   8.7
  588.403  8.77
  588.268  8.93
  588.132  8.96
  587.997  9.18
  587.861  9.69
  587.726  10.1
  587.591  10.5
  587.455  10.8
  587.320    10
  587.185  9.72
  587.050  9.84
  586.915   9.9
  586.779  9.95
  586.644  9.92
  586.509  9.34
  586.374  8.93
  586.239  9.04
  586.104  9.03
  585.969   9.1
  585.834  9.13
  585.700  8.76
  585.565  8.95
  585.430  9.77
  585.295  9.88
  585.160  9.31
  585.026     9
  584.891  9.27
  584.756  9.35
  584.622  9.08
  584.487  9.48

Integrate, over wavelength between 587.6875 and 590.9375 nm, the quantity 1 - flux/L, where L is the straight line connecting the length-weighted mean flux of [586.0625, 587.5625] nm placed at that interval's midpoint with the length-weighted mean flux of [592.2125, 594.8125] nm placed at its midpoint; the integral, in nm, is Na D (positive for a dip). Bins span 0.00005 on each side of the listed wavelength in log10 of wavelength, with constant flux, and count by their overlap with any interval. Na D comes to 0.29 nm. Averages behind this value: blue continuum 9.71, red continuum 9.75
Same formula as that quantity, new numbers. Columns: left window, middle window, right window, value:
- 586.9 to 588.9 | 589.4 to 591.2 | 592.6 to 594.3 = 0.10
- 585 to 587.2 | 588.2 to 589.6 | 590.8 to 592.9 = 0.14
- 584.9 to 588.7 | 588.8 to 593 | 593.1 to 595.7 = 0.22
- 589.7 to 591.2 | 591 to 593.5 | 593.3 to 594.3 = 0.07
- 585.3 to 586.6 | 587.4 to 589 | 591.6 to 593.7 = 0.02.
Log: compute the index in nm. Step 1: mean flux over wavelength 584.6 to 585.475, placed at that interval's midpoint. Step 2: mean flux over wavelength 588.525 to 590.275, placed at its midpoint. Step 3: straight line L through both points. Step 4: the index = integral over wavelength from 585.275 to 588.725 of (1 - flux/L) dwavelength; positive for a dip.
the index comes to -0.209 nm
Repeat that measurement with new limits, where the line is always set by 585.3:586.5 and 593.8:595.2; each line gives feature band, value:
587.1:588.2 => -0.078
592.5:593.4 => -0.024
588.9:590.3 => 0.147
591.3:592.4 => 0.029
